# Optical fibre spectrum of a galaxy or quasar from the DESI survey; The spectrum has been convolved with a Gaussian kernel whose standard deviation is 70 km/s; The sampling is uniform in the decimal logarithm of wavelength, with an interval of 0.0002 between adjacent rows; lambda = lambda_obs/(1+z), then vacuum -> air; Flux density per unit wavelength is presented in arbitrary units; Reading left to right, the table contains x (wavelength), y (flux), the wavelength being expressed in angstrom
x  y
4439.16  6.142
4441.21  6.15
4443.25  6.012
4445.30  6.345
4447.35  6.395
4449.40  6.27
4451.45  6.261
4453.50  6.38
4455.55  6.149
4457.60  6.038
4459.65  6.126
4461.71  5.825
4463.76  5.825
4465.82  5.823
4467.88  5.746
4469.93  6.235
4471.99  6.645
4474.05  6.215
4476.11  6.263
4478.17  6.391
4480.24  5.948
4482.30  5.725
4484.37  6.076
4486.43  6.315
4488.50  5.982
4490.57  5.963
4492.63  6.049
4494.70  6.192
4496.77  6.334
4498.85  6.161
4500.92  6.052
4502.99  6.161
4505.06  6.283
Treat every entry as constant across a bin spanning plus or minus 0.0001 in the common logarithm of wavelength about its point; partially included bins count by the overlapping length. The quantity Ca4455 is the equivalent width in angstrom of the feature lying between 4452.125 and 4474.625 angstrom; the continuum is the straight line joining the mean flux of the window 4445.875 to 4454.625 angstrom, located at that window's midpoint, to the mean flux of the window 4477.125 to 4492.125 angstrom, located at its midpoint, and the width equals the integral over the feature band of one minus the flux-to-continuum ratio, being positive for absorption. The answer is 0.5 angstrom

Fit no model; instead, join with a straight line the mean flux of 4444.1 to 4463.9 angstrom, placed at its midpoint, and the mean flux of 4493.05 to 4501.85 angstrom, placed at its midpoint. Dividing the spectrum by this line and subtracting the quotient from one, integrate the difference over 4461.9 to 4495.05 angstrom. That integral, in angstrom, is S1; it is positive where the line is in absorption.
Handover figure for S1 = 0.5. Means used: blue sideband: 6.17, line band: 6.08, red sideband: 6.17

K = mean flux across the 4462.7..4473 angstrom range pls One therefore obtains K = 6.06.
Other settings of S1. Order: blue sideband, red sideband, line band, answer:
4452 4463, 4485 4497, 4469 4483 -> -0.2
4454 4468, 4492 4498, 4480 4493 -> 0.3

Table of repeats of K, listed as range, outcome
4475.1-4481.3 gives 6.2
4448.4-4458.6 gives 6.22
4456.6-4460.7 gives 6.08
